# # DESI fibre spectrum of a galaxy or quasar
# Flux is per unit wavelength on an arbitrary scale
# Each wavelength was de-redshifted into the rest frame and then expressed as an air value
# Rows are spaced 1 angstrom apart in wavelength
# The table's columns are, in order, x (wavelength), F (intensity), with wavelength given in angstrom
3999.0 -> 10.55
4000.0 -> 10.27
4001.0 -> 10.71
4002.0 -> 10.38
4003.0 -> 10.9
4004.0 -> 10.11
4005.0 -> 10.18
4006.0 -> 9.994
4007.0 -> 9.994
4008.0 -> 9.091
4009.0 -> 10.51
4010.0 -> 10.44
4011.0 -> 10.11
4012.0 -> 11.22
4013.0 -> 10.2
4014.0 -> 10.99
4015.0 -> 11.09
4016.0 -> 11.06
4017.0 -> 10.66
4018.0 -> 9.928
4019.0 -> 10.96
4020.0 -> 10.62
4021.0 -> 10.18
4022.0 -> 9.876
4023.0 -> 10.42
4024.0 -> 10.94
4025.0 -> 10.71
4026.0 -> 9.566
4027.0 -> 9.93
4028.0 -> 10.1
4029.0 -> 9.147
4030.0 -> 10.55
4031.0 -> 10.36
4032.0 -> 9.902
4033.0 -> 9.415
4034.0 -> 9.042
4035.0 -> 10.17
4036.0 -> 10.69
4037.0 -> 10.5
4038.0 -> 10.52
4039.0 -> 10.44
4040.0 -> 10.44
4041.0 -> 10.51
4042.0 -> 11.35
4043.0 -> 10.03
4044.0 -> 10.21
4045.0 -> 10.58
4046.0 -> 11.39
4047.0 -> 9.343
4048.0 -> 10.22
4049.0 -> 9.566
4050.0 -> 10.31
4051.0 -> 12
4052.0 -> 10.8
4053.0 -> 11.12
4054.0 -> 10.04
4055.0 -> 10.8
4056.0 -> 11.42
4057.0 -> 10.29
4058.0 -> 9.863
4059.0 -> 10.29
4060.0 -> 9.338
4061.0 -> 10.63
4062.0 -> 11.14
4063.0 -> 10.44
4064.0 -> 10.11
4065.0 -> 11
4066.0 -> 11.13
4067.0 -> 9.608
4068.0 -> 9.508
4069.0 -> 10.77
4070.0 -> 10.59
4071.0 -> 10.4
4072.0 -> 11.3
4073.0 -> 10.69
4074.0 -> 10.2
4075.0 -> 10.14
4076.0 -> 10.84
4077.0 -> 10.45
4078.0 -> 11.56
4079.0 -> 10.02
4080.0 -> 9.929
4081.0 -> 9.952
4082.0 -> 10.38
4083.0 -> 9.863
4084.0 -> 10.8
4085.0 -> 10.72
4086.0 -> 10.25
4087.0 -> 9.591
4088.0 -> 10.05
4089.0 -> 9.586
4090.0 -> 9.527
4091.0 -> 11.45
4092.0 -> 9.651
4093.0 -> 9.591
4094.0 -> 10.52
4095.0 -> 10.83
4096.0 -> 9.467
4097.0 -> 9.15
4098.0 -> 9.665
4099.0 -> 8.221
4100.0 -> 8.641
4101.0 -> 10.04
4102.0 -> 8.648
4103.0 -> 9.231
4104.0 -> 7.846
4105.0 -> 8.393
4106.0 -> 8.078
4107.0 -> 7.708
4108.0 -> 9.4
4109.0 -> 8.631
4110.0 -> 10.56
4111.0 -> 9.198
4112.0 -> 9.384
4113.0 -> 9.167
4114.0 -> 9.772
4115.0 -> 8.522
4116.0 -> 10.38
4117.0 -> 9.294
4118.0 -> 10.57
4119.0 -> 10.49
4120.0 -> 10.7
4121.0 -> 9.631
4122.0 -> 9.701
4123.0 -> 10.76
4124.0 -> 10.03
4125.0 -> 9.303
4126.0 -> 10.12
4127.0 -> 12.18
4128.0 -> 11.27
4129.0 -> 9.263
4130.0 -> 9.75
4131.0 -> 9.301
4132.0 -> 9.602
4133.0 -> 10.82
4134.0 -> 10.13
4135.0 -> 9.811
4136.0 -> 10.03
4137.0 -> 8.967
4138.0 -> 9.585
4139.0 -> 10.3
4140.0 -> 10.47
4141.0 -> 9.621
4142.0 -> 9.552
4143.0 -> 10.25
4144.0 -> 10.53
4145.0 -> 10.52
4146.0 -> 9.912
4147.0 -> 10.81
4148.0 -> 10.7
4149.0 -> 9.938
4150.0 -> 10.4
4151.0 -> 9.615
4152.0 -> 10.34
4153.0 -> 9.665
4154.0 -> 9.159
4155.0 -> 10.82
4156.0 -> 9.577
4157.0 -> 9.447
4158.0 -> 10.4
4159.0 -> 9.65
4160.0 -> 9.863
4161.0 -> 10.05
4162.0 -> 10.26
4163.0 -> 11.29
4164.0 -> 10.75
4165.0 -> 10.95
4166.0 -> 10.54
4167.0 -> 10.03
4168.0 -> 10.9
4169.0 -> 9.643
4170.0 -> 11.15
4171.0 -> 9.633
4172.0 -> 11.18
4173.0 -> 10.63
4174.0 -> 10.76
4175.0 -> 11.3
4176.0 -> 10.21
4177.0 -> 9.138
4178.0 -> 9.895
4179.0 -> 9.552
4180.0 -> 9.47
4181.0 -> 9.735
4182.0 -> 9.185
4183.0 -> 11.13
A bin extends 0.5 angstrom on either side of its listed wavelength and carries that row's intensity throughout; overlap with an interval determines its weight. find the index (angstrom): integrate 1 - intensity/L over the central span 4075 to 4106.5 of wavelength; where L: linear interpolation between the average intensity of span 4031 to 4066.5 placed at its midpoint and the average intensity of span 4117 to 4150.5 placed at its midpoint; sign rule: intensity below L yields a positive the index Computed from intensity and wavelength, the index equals 1.56 angstrom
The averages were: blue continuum 10.4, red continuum 10.1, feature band 9.78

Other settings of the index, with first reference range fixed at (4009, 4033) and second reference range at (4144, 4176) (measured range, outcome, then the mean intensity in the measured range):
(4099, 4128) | 2.29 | 9.52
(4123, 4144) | 0.57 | 10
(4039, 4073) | -0.47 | 10.5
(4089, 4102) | 0.83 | 9.68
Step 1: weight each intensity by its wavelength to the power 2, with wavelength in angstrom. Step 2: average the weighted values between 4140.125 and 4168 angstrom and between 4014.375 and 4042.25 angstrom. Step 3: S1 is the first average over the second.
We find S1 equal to 1.05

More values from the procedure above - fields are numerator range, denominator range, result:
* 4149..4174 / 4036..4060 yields 1.03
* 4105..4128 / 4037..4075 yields 0.95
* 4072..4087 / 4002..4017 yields 1.03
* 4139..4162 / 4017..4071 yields 1.02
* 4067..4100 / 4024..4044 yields 1.02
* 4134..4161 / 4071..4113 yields 1.05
